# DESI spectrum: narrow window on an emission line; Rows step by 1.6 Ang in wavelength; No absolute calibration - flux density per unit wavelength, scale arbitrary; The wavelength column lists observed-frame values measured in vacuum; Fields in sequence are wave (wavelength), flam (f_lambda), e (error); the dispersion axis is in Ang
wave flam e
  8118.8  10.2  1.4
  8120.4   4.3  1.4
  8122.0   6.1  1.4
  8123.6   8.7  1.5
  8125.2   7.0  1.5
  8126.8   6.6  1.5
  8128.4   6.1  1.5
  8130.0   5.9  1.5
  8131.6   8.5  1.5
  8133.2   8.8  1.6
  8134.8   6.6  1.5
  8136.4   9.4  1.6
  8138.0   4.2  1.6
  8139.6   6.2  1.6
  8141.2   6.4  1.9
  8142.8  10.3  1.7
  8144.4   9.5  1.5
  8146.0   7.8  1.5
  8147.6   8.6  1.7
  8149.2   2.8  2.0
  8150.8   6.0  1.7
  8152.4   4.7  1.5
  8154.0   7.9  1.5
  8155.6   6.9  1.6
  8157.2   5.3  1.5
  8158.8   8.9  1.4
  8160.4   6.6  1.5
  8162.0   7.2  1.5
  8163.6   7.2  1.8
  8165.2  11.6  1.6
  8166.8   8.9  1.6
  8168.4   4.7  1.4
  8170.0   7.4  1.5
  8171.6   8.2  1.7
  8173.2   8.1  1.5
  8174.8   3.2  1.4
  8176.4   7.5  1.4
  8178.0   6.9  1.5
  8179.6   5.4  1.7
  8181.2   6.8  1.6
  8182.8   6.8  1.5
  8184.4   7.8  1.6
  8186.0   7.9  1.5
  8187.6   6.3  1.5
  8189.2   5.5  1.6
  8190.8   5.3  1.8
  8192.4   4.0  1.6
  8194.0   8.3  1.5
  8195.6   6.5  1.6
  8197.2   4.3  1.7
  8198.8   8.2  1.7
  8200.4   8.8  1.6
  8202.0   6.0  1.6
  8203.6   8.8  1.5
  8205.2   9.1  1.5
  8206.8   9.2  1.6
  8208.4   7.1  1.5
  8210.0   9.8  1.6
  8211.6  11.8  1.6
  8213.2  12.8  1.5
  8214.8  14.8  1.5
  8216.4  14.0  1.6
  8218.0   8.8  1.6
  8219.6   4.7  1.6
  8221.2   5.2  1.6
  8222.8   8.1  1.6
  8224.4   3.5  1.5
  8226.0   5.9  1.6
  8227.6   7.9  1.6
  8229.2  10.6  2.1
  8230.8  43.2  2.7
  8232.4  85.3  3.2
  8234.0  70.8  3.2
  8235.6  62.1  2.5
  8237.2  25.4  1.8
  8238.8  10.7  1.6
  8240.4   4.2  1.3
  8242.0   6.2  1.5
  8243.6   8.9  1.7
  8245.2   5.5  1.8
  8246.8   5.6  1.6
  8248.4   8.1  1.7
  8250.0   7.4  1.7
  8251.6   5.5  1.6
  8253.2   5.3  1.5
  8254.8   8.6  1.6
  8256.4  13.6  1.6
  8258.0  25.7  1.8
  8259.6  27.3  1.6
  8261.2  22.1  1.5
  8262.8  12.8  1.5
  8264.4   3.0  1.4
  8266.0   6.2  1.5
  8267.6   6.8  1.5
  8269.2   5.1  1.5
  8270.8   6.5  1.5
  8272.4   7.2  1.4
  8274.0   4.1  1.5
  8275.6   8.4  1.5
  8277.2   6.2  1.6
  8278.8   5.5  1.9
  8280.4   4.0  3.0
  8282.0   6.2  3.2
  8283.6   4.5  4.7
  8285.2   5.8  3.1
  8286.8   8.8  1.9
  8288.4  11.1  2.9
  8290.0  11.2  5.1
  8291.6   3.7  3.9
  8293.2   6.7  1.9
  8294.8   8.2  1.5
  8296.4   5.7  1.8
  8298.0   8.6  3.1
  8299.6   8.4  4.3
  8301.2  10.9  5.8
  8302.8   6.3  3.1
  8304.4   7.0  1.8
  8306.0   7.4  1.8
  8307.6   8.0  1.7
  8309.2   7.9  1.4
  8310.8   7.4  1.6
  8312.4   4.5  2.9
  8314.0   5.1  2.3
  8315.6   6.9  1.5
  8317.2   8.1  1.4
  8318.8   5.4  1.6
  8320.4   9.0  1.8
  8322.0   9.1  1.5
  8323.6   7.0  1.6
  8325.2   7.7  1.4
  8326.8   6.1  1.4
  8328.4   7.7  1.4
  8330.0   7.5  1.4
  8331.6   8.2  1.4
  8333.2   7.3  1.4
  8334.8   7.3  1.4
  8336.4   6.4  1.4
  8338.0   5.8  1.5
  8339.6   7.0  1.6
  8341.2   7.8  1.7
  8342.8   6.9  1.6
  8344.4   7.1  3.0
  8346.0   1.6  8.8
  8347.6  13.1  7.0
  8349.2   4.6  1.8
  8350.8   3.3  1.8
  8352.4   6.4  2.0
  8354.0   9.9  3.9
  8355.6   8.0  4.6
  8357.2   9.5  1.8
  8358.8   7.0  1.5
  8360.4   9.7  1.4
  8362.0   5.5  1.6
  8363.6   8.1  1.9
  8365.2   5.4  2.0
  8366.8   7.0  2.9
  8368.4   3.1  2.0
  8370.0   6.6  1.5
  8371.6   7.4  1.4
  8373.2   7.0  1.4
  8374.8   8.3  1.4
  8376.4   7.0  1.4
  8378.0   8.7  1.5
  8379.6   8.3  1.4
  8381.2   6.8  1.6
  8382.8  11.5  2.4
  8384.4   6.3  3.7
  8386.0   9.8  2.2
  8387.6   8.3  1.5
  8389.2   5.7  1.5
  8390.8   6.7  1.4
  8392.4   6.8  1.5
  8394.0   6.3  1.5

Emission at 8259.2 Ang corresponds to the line [N II] 6583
